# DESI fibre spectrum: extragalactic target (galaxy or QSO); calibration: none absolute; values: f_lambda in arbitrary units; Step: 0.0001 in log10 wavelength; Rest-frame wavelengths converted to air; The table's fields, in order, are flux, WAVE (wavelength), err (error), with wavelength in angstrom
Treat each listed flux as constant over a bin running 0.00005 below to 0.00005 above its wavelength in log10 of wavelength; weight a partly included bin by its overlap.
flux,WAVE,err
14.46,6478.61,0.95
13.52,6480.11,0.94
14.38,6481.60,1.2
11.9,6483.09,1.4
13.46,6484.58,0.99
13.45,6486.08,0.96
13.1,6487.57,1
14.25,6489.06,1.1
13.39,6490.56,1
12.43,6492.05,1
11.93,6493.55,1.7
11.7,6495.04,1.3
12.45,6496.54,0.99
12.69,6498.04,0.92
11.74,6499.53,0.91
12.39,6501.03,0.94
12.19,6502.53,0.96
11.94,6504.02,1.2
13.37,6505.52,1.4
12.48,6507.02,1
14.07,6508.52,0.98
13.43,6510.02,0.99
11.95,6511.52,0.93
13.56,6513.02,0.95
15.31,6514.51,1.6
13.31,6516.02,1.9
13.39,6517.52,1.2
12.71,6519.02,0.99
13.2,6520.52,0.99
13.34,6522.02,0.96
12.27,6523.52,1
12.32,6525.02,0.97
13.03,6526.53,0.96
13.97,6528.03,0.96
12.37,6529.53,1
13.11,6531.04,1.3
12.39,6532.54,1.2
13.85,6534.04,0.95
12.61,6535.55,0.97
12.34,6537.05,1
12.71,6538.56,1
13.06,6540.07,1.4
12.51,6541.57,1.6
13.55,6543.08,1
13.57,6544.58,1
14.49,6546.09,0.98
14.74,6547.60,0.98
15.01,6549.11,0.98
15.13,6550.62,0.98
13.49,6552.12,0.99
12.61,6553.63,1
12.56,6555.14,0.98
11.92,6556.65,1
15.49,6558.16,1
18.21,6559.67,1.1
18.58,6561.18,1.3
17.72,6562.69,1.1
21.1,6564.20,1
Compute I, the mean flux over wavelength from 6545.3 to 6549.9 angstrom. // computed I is 14.7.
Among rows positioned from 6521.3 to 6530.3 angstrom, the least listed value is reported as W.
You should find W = 12.27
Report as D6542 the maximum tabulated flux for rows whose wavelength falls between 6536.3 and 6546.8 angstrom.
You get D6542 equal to 14.49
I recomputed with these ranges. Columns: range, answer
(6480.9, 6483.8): 13.1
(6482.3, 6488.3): 13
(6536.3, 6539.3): 12.5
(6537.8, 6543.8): 12.9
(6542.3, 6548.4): 14.1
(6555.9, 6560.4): 15.2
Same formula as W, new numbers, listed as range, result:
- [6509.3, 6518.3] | 11.95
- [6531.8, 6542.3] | 12.34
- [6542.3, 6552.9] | 13.49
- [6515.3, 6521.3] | 12.71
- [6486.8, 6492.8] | 12.43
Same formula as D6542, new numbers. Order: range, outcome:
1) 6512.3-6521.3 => 15.31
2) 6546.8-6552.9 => 15.13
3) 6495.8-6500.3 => 12.69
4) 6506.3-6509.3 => 14.07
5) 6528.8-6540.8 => 13.85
